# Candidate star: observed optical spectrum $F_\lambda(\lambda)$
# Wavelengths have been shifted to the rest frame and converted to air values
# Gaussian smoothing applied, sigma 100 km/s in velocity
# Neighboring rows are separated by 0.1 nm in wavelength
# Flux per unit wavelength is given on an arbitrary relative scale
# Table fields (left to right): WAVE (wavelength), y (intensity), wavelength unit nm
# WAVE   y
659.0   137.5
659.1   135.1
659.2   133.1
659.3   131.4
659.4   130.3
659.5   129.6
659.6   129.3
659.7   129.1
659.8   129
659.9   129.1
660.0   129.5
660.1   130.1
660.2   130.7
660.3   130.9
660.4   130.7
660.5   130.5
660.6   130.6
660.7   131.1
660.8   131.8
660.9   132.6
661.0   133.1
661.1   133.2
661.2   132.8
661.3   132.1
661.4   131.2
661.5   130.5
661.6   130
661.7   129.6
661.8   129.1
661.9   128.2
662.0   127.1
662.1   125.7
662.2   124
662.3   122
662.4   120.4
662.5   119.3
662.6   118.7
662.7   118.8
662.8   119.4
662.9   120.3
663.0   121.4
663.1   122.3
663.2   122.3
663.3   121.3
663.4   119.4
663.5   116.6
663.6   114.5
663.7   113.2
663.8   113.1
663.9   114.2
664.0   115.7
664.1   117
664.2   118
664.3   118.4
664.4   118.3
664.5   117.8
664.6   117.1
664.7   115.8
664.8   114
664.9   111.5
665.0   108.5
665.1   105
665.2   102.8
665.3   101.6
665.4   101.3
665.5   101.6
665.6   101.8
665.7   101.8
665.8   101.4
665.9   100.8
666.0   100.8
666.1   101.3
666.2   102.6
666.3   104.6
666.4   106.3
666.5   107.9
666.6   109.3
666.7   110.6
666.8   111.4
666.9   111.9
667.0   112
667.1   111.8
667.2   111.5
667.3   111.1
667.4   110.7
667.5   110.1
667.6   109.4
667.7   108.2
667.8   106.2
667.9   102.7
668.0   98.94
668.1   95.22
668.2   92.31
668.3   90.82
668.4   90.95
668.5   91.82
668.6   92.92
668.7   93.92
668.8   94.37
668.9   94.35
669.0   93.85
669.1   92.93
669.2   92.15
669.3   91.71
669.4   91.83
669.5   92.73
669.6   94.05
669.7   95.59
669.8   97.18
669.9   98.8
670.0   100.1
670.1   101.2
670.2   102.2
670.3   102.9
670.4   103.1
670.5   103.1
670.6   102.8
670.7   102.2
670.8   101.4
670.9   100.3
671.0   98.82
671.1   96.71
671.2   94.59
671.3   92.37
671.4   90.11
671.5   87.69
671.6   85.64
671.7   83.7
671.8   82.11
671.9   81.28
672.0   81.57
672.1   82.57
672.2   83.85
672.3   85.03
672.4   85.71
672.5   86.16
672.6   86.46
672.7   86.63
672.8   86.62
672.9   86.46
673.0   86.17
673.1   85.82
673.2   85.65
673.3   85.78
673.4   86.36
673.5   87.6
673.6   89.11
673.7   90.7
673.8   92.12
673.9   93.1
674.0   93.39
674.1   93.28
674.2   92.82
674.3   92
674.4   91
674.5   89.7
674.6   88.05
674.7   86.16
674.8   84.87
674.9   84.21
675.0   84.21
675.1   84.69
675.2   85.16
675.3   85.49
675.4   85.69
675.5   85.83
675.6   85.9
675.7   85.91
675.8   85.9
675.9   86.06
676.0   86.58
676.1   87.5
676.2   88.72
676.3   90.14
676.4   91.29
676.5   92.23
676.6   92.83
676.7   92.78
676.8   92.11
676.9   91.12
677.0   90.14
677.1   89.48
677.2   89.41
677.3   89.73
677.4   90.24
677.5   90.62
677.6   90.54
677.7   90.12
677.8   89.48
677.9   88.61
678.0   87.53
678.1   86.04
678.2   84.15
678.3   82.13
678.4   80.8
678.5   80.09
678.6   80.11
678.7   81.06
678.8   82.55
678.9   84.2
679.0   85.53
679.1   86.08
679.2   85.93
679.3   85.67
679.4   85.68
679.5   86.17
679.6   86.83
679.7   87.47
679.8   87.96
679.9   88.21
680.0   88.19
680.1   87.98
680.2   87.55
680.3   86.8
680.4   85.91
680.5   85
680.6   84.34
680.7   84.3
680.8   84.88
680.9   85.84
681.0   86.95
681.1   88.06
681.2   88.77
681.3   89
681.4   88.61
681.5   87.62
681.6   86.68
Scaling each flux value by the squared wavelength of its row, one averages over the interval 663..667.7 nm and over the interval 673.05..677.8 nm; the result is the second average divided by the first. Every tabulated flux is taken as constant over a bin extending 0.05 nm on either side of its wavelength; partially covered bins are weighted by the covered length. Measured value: 0.8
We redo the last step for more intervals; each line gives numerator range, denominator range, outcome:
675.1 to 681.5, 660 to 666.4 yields 0.77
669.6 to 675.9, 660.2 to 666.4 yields 0.79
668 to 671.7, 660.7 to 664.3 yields 0.79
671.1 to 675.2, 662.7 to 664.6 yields 0.76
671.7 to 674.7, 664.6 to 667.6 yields 0.83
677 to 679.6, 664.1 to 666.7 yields 0.83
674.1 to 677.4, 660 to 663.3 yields 0.73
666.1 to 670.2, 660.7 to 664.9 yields 0.84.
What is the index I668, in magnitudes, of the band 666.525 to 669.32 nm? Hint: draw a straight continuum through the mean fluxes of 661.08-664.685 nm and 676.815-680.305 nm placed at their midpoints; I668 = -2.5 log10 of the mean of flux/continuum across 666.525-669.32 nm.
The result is 0.092 mag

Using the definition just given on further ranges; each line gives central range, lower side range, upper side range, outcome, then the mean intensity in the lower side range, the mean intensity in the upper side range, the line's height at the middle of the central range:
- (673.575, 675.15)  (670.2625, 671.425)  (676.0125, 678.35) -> 0.05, 99.2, 89.4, 93.7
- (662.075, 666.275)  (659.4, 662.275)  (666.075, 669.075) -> 0.03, 130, 103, 117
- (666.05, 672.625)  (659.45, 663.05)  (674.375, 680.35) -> 0.10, 128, 87.1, 107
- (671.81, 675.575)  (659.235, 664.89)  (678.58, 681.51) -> 0.15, 124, 86.1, 99.7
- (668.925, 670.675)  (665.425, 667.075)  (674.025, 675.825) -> 0.01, 105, 87.4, 98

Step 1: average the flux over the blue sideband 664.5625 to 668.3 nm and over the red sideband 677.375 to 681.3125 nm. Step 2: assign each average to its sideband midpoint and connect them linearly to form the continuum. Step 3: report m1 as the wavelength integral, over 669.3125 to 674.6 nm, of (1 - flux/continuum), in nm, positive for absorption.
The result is 0.32 nm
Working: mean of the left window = 106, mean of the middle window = 91.7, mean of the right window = 86.1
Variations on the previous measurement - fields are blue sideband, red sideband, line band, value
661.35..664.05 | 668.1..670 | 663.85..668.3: -0.04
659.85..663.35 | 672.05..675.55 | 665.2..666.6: 0.13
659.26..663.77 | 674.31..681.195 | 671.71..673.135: 0.22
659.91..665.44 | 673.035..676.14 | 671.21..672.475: 0.13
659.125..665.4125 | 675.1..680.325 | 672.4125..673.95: 0.16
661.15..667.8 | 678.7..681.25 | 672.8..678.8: 0.38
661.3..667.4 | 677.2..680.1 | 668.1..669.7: 0.19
